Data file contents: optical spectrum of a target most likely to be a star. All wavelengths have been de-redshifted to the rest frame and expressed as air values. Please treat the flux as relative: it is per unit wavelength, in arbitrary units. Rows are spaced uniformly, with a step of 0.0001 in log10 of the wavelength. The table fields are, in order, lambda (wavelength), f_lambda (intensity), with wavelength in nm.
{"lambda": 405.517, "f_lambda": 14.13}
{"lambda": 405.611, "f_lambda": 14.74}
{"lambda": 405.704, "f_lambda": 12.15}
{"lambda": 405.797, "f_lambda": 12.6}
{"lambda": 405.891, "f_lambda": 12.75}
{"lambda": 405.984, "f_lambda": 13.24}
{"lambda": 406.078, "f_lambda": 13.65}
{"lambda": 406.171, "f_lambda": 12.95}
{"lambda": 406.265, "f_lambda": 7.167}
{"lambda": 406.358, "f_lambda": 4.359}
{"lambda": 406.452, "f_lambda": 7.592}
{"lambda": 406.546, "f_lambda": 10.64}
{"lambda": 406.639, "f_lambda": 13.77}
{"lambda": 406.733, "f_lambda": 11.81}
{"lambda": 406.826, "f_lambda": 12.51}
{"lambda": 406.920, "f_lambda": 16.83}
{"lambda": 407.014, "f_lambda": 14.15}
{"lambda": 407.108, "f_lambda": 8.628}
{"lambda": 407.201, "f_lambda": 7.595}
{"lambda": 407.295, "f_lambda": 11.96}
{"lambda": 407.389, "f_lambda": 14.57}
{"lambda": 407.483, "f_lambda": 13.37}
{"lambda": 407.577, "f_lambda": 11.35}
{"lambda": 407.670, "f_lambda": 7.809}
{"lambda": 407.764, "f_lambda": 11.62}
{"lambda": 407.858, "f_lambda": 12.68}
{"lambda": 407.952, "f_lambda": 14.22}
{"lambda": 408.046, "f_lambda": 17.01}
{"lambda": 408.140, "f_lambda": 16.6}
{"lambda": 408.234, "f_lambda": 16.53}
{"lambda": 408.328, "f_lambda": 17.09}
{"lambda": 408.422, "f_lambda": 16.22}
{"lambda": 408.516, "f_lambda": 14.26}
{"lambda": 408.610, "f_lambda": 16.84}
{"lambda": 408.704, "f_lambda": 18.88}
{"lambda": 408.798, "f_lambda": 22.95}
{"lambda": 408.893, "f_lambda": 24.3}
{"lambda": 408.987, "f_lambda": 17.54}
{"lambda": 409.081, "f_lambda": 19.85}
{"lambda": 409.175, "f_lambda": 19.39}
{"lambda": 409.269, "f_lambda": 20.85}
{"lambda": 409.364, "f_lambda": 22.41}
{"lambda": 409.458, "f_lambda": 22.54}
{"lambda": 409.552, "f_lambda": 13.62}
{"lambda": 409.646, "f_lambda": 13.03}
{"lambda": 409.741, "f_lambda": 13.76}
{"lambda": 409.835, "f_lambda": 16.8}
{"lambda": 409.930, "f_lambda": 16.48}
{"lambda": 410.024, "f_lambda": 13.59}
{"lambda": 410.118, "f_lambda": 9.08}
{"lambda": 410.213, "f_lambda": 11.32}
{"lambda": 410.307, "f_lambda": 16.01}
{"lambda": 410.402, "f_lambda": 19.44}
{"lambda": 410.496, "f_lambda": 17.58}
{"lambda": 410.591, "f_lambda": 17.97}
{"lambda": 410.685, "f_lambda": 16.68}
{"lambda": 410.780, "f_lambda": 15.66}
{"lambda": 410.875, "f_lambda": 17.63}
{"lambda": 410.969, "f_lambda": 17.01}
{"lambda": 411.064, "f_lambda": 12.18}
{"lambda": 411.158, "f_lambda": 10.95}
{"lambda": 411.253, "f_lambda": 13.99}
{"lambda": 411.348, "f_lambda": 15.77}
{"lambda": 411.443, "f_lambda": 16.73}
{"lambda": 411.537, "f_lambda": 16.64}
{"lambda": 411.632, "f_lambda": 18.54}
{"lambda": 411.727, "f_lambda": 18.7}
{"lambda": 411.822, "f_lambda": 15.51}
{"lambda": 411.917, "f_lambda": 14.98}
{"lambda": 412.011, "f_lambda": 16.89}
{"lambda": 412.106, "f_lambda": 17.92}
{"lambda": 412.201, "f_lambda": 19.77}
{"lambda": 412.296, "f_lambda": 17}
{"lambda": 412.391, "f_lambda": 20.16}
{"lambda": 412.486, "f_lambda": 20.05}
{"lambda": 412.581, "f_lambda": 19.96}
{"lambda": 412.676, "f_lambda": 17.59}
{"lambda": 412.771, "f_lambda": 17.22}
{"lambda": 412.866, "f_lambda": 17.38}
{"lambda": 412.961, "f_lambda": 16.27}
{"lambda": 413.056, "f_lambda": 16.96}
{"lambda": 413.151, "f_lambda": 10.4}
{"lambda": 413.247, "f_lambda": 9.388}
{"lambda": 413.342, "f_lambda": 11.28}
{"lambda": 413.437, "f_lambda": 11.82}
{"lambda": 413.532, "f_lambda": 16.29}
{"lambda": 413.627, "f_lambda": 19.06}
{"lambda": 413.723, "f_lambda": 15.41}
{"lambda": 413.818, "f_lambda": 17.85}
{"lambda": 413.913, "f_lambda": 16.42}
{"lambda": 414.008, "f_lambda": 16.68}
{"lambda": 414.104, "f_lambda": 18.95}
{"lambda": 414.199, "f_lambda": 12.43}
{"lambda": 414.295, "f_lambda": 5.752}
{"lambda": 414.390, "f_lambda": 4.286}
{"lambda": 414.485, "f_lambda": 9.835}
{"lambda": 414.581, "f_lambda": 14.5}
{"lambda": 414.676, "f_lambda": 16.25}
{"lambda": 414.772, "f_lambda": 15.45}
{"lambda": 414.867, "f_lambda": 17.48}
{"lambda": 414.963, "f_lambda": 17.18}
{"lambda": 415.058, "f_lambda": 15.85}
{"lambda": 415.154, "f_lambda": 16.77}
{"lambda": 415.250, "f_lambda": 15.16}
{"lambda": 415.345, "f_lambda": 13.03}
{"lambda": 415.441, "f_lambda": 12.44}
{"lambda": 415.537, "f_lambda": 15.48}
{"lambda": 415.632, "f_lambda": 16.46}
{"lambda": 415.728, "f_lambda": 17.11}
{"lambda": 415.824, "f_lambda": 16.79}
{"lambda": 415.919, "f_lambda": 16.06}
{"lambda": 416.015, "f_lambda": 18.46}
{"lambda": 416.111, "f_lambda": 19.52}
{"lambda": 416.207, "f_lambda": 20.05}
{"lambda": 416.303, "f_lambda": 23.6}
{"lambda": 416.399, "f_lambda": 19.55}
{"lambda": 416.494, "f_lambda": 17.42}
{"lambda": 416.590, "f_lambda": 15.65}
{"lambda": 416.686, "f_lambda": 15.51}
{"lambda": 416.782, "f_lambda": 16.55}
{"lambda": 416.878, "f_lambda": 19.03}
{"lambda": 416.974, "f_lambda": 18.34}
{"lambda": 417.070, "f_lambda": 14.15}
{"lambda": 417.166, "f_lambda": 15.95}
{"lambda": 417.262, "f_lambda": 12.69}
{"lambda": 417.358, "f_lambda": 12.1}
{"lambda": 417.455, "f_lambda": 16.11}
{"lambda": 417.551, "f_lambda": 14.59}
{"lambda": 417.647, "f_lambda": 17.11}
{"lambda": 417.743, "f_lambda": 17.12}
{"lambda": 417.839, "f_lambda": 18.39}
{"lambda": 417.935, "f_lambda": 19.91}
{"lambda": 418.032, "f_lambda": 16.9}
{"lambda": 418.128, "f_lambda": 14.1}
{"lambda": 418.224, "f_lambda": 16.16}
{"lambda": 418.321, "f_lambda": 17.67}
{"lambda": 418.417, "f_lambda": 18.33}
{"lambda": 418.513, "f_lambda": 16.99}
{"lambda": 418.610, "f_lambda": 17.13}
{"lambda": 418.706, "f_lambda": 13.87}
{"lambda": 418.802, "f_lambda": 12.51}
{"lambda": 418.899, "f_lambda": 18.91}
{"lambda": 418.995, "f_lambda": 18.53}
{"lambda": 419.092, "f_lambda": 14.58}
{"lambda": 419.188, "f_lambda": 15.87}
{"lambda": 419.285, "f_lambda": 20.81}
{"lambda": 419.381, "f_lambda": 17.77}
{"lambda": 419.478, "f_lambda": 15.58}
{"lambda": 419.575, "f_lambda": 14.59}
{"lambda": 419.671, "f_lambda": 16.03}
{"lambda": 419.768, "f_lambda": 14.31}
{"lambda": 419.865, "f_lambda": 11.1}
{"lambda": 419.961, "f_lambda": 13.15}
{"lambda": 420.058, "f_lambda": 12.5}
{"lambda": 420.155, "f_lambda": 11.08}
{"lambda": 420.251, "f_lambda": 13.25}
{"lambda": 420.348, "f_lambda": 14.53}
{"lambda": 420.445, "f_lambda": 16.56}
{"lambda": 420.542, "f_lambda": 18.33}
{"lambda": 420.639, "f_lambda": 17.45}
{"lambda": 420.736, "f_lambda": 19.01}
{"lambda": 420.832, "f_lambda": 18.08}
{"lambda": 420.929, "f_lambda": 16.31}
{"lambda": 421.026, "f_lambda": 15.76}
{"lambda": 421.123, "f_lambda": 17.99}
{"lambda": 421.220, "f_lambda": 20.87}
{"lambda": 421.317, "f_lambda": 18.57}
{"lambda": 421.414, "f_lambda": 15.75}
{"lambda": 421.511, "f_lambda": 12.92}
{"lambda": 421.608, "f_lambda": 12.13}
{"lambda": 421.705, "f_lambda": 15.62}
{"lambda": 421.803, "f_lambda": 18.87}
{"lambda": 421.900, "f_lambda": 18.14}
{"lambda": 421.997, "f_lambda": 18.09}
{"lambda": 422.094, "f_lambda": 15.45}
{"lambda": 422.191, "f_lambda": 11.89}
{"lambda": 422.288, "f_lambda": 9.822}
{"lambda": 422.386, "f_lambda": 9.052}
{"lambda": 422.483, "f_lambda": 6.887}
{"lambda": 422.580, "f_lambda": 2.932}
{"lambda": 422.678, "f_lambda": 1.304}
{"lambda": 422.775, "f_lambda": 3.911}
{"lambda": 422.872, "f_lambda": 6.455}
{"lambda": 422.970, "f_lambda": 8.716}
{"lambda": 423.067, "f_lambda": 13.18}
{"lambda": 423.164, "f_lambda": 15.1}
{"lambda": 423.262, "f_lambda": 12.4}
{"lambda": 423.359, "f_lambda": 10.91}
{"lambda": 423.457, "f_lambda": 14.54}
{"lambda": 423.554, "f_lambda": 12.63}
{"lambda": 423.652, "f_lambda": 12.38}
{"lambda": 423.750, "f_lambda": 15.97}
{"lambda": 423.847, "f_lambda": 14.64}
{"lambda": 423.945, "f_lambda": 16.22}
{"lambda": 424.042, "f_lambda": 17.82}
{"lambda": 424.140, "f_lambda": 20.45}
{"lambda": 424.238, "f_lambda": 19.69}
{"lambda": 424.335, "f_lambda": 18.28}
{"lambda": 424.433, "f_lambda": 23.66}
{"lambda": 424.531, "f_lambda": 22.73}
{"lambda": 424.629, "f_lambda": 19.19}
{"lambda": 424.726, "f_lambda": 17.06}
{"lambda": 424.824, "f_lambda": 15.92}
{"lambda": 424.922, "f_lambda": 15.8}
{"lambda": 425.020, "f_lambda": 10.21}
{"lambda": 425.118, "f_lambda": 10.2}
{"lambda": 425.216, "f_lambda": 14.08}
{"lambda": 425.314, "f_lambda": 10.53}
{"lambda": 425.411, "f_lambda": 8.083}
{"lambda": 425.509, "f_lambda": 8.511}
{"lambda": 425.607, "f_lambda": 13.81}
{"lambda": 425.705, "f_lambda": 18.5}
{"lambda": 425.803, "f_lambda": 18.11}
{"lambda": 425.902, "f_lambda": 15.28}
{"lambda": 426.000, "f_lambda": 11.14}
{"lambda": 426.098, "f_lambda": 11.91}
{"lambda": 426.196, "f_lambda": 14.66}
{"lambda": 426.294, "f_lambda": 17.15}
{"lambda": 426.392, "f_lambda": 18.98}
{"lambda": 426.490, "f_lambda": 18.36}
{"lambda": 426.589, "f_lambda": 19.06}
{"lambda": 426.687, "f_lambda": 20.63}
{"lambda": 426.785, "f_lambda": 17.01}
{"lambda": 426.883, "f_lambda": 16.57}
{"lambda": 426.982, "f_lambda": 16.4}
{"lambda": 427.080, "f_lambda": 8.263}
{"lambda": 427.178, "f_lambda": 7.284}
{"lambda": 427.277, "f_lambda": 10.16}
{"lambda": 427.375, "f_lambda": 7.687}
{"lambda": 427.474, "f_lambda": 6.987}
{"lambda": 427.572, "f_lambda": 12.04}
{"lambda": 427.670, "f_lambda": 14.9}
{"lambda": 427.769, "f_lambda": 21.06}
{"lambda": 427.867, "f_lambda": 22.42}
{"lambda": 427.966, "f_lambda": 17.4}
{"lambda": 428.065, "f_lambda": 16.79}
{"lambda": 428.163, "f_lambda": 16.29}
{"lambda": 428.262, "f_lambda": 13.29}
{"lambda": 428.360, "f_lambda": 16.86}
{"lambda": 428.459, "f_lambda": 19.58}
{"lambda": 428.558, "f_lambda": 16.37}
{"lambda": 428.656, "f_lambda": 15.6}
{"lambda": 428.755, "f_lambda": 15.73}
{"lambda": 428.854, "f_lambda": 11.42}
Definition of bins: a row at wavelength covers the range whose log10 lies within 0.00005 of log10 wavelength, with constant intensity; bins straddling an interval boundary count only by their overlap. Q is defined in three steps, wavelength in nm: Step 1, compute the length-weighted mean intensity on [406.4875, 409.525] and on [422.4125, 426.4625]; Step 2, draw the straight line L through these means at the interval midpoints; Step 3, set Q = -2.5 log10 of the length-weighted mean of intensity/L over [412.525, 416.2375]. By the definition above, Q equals -0.03 mag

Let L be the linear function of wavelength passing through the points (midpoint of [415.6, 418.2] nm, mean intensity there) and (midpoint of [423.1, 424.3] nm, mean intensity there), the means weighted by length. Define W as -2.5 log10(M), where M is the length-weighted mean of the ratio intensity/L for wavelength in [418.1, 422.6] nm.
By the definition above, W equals 0.06 mag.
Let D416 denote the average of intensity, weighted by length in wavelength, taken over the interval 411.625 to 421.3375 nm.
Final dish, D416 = 16.1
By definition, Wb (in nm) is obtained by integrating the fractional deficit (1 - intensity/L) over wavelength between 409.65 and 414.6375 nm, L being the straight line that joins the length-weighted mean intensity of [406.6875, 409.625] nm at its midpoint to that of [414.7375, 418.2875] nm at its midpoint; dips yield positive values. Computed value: 0.23 nm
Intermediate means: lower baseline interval 15.7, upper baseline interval 16.6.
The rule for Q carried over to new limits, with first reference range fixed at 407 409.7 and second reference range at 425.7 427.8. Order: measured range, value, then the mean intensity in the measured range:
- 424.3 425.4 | -0.09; 15.8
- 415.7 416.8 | -0.19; 18.1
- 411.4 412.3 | -0.11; 17.3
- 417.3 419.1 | -0.09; 16.4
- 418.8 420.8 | -0.05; 15.6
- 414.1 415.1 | 0.16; 13.2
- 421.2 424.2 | 0.14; 13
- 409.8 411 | -0.01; 15.8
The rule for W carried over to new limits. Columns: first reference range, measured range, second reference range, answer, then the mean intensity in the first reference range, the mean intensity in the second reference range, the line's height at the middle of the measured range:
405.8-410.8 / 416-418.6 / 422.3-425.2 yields -0.22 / 14.7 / 13.4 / 13.9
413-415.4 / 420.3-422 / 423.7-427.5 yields -0.15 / 14.2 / 15.1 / 14.7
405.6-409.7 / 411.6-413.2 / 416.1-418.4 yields -0.11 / 14.4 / 17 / 15.7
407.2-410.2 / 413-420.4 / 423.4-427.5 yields -0.01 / 15.8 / 14.9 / 15.4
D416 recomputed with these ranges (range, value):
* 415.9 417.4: 17.2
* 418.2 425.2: 14.9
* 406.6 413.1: 16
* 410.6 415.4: 15.5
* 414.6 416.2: 16.3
